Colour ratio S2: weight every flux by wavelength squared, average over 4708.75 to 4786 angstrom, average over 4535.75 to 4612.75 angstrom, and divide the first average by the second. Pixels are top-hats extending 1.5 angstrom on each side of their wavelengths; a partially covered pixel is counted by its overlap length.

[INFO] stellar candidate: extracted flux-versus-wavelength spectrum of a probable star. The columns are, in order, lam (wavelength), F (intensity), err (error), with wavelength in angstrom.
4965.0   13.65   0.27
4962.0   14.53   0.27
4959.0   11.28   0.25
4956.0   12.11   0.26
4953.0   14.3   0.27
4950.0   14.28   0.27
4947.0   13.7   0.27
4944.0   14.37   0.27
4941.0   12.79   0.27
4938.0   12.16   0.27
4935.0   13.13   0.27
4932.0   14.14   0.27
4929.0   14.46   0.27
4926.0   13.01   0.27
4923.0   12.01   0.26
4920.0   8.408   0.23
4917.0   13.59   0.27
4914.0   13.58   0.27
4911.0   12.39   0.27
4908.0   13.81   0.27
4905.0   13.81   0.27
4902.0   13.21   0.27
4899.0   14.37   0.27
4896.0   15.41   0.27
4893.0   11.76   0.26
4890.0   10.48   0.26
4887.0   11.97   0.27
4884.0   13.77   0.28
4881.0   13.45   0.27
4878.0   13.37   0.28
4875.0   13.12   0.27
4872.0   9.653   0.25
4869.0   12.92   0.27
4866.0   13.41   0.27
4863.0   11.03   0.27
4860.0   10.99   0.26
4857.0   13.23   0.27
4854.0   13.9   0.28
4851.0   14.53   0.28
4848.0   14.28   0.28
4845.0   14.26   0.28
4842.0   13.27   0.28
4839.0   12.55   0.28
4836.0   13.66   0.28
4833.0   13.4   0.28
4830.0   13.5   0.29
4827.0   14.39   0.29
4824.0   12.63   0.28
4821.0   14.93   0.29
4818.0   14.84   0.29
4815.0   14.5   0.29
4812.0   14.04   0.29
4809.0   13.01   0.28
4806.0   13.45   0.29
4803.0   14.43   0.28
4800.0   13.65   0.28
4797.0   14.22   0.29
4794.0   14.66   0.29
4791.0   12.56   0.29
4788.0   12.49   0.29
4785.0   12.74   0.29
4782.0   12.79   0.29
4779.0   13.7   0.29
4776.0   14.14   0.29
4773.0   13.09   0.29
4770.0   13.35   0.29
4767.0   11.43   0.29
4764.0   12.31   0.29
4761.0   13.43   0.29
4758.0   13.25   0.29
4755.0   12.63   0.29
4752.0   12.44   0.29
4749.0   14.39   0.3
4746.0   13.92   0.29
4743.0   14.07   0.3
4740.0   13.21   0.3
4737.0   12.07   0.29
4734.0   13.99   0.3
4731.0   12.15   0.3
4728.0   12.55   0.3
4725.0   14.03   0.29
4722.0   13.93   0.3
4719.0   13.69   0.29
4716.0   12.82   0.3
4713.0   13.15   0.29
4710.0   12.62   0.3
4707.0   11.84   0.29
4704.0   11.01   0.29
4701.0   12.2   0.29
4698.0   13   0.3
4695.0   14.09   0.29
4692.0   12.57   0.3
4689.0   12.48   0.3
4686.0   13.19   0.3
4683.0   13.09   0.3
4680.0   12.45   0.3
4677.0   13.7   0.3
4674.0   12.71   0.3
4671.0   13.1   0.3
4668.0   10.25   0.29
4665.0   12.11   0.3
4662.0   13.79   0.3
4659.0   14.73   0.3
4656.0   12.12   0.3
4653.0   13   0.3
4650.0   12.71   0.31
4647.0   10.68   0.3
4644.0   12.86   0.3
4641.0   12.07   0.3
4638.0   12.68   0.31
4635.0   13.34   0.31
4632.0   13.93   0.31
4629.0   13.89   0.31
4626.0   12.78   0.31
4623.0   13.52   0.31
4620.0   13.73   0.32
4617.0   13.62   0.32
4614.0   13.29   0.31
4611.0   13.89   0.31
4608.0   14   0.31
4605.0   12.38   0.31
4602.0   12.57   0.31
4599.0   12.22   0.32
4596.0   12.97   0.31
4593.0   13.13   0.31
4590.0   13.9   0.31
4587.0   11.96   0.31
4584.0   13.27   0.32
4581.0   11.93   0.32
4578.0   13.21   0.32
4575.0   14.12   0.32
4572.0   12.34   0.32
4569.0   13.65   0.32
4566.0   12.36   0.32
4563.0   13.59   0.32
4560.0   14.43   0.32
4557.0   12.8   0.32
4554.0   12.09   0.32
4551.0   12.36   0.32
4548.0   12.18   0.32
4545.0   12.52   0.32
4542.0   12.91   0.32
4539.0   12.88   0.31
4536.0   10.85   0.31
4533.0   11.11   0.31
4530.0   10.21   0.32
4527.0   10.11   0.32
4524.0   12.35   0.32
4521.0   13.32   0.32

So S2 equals 1.10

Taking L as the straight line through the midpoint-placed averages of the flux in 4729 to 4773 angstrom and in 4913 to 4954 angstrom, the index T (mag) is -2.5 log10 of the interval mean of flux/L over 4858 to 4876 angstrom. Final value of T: 0.11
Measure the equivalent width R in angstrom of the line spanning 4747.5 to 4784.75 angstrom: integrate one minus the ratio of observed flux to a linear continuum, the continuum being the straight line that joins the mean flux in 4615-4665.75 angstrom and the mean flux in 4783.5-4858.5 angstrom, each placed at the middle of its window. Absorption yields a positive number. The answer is 1.2 angstrom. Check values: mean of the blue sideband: 13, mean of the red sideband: 13.7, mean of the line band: 13.1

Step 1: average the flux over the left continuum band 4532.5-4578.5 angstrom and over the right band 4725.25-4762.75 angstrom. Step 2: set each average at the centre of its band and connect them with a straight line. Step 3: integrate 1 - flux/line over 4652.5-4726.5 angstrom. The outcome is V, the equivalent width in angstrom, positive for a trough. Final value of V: 1.1 angstrom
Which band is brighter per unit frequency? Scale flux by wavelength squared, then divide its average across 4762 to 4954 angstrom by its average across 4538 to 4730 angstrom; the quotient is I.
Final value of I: 1.1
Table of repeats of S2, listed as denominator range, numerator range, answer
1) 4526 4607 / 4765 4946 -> 1.19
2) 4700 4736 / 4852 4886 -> 1.05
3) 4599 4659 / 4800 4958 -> 1.13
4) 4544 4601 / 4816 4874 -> 1.15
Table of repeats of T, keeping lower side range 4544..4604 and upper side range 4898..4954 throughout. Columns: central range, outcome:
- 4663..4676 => 0.069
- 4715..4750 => -0.030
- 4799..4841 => -0.054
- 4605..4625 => -0.052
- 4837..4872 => 0.014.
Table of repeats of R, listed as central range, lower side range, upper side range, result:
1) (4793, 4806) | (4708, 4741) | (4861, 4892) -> -1.5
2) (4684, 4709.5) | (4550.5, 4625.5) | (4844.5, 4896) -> 0.8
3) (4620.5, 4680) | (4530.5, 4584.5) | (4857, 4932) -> -0.9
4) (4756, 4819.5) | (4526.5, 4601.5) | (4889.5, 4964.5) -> -2.5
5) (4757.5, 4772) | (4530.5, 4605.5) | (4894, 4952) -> 0.3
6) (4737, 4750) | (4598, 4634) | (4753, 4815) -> -0.4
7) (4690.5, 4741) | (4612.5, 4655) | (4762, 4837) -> 1.4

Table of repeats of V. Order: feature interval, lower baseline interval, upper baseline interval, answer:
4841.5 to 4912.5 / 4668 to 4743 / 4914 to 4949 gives -0.50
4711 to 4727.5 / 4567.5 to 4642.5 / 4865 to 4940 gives -0.52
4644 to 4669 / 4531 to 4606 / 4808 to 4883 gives 0.78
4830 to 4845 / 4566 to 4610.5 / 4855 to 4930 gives -0.72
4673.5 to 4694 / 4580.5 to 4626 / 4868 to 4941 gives 0.18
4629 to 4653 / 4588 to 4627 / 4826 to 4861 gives 0.99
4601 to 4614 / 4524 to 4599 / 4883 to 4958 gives -0.67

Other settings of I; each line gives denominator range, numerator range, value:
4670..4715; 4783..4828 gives 1.13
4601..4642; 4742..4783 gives 1.06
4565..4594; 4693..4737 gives 1.05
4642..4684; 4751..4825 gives 1.12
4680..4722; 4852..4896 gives 1.05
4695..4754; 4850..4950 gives 1.07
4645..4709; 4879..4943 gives 1.13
